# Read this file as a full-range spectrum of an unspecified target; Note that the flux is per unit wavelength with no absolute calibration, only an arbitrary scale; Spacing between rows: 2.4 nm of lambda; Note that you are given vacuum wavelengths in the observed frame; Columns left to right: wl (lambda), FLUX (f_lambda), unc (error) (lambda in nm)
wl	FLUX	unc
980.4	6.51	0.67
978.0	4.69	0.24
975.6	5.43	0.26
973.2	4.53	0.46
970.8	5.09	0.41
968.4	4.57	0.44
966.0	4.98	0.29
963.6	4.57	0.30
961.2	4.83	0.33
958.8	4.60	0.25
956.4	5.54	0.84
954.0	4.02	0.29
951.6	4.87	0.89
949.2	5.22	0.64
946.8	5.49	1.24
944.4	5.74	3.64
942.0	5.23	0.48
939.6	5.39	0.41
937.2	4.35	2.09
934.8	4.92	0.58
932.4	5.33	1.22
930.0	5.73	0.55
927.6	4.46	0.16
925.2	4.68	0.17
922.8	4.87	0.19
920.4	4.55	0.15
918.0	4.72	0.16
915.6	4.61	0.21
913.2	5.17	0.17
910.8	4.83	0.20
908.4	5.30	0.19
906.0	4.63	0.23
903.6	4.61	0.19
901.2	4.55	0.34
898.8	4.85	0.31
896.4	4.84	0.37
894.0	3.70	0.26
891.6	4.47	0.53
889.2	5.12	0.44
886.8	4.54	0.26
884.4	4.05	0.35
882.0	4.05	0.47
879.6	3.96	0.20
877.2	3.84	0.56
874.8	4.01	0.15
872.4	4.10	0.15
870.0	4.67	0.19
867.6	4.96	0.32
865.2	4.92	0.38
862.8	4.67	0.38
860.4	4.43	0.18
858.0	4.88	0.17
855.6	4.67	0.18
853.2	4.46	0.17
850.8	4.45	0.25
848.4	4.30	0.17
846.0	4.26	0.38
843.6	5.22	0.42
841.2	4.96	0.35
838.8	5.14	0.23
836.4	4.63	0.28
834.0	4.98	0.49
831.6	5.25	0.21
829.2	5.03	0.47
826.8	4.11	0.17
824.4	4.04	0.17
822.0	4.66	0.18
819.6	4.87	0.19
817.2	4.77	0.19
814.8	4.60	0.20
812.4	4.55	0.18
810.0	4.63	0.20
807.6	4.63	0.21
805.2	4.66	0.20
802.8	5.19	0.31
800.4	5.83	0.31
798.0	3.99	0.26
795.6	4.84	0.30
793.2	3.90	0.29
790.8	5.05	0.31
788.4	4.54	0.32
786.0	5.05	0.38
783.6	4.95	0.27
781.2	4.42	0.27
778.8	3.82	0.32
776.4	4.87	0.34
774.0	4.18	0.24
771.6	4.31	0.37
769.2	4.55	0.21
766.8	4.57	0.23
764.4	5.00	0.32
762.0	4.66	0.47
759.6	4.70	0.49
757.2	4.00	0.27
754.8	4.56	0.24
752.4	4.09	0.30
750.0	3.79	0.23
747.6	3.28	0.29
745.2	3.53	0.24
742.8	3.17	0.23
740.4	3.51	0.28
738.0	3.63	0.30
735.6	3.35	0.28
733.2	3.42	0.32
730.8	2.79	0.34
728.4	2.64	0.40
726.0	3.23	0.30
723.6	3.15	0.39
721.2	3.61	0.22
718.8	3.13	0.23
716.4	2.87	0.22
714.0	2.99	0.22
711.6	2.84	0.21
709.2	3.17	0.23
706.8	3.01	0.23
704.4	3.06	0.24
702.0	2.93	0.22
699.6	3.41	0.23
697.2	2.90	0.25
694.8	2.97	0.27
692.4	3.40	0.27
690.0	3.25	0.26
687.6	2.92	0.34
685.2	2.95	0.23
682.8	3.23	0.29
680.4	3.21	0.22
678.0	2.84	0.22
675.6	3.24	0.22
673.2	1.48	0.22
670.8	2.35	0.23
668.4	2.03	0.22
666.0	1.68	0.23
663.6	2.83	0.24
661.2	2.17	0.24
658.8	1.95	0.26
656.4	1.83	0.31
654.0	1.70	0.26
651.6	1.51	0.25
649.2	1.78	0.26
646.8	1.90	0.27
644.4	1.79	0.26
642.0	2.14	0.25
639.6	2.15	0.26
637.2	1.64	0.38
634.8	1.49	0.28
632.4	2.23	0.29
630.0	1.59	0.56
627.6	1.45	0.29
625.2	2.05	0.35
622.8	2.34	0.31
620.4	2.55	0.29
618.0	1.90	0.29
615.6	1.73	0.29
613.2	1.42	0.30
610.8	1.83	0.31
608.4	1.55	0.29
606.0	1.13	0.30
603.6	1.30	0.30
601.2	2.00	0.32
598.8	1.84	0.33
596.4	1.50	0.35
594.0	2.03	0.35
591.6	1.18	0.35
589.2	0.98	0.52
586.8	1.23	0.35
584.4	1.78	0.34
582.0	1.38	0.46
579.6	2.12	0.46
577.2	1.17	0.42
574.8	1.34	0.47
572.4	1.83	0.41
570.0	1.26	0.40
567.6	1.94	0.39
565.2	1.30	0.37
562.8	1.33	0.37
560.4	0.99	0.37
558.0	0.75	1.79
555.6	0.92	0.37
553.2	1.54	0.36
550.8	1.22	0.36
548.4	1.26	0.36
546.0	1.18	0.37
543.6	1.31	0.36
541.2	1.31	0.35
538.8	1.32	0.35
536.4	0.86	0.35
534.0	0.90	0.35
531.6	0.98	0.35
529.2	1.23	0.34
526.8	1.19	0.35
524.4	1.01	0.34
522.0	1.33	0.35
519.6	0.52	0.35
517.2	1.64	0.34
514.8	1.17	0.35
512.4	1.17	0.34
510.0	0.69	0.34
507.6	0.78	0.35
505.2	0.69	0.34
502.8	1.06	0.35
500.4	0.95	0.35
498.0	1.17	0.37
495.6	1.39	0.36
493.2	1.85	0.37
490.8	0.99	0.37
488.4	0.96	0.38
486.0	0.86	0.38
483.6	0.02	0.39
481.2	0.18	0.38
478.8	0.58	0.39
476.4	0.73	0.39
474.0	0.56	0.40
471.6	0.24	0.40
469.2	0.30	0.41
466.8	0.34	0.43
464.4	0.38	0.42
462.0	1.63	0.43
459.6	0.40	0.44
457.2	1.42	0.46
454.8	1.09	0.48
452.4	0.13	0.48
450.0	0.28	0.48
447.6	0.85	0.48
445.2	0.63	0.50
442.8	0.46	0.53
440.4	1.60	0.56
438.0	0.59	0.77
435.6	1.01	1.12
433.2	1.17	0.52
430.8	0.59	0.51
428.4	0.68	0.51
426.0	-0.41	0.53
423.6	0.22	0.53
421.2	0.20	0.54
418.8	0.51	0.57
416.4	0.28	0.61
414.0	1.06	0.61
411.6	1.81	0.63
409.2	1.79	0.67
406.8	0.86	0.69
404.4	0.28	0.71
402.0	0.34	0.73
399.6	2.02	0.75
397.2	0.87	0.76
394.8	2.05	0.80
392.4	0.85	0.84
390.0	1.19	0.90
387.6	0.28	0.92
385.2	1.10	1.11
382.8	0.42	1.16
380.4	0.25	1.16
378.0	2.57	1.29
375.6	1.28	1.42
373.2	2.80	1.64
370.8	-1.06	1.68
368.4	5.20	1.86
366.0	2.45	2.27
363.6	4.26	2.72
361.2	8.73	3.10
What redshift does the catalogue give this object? 0.695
